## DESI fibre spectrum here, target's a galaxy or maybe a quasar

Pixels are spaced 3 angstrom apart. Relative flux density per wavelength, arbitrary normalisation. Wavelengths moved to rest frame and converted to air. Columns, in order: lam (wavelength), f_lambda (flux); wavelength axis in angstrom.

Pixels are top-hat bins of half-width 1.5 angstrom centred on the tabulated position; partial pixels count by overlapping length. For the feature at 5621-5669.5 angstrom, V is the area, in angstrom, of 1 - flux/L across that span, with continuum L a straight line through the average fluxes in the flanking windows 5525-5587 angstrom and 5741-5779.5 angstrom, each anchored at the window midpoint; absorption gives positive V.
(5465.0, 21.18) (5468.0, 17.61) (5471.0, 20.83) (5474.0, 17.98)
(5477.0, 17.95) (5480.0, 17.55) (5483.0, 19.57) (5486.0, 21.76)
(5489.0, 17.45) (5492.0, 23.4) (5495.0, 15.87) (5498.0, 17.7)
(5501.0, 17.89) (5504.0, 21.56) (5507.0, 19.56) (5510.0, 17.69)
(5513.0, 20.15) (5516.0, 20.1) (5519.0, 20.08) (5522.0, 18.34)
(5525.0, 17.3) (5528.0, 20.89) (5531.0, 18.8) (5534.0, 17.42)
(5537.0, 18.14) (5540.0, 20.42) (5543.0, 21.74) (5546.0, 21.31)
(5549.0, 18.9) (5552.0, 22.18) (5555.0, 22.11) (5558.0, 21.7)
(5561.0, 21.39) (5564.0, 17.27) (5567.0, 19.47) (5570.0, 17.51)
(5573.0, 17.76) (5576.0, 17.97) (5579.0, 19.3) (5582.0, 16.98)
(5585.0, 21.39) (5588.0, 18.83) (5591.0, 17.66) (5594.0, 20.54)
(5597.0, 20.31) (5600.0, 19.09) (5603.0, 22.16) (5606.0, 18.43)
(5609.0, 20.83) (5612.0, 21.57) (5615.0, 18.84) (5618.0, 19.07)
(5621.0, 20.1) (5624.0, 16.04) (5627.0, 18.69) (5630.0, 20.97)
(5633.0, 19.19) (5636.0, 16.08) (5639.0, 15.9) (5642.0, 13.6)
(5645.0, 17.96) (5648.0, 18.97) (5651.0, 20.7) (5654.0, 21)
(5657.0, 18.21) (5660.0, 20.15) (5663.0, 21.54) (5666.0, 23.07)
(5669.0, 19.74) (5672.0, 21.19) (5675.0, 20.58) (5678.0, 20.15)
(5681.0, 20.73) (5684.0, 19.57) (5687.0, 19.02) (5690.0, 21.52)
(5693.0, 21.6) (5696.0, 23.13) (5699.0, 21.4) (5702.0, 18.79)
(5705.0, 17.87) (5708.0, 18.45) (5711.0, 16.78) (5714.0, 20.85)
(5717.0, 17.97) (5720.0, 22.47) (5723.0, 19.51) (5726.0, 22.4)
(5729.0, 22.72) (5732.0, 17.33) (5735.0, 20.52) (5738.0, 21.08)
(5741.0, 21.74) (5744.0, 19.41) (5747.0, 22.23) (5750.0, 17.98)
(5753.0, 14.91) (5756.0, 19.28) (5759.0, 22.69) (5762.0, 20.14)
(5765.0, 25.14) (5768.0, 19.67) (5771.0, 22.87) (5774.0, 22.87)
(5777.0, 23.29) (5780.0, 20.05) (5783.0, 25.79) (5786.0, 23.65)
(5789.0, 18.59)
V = 3.0 angstrom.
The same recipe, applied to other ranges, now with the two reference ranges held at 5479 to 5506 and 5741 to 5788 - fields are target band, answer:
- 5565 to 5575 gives 0.8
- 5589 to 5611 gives 0.2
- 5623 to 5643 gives 2.9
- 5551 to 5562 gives -1.2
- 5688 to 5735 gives 1.6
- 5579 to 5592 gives 0.7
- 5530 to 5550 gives 0.0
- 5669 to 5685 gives 0.2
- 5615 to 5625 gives 0.8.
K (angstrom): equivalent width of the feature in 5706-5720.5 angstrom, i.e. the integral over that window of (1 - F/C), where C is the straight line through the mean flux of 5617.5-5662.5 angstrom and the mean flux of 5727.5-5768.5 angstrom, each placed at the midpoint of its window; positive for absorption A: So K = 0.54 angstrom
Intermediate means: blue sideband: 18.5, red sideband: 20.4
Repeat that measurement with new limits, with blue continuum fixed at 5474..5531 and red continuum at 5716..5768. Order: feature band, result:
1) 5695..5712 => 0.7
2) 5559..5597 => 1.2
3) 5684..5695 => -0.3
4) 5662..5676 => -0.8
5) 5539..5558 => -1.8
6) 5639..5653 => 1.5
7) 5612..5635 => 0.8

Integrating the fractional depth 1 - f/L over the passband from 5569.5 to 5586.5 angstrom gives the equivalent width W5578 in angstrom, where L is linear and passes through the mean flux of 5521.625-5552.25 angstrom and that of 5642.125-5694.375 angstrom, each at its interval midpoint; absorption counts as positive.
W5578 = 1.02 angstrom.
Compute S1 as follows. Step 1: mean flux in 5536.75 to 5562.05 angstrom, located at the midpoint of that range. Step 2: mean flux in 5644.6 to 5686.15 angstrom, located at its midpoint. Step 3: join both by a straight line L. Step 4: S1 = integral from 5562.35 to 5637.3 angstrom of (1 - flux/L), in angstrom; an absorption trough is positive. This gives 5.9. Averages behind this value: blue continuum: 21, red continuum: 20.3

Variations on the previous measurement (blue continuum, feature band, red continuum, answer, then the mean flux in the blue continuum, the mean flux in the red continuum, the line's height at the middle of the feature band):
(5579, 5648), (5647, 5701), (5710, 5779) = -2.8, 18.8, 20.6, 19.7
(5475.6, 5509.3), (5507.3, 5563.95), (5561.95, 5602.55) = -2.6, 19.1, 18.9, 19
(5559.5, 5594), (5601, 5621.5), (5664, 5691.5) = -0.8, 18.8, 20.6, 19.4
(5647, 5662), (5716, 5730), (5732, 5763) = -0.8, 19.9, 19.9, 19.9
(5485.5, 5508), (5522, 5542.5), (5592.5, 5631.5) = 0.5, 19.3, 19.7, 19.4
